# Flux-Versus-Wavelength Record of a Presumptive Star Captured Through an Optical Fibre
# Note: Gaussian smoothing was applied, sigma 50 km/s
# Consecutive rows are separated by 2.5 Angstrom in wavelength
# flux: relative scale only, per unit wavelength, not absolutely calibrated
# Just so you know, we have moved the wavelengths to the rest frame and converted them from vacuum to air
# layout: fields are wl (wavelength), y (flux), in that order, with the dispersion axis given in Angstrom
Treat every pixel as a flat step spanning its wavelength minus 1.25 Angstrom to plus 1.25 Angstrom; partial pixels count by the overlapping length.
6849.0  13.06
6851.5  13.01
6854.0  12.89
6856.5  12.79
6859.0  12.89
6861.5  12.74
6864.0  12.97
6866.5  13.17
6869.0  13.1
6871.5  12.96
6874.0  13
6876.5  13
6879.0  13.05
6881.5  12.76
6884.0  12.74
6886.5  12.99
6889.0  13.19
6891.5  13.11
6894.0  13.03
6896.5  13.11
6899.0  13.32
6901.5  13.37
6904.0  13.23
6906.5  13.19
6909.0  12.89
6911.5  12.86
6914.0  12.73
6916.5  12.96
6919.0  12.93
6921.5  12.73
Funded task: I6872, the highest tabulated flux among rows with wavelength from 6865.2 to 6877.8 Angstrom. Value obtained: 13.17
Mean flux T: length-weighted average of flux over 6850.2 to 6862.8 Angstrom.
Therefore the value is 12.9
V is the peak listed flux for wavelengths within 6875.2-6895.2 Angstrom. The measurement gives 13.19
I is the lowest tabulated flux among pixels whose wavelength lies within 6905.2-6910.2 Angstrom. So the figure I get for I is 12.89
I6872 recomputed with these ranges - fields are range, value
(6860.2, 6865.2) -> 12.97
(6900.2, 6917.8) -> 13.37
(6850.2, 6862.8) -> 13.01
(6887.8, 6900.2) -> 13.32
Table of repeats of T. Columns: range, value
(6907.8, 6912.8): 12.9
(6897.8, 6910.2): 13.2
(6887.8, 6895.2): 13.1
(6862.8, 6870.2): 13.1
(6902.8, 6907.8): 13.2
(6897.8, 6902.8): 13.3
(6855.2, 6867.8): 12.9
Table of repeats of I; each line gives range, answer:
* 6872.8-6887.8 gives 12.74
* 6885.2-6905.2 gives 12.99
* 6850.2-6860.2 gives 12.79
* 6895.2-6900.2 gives 13.11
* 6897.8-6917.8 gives 12.73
